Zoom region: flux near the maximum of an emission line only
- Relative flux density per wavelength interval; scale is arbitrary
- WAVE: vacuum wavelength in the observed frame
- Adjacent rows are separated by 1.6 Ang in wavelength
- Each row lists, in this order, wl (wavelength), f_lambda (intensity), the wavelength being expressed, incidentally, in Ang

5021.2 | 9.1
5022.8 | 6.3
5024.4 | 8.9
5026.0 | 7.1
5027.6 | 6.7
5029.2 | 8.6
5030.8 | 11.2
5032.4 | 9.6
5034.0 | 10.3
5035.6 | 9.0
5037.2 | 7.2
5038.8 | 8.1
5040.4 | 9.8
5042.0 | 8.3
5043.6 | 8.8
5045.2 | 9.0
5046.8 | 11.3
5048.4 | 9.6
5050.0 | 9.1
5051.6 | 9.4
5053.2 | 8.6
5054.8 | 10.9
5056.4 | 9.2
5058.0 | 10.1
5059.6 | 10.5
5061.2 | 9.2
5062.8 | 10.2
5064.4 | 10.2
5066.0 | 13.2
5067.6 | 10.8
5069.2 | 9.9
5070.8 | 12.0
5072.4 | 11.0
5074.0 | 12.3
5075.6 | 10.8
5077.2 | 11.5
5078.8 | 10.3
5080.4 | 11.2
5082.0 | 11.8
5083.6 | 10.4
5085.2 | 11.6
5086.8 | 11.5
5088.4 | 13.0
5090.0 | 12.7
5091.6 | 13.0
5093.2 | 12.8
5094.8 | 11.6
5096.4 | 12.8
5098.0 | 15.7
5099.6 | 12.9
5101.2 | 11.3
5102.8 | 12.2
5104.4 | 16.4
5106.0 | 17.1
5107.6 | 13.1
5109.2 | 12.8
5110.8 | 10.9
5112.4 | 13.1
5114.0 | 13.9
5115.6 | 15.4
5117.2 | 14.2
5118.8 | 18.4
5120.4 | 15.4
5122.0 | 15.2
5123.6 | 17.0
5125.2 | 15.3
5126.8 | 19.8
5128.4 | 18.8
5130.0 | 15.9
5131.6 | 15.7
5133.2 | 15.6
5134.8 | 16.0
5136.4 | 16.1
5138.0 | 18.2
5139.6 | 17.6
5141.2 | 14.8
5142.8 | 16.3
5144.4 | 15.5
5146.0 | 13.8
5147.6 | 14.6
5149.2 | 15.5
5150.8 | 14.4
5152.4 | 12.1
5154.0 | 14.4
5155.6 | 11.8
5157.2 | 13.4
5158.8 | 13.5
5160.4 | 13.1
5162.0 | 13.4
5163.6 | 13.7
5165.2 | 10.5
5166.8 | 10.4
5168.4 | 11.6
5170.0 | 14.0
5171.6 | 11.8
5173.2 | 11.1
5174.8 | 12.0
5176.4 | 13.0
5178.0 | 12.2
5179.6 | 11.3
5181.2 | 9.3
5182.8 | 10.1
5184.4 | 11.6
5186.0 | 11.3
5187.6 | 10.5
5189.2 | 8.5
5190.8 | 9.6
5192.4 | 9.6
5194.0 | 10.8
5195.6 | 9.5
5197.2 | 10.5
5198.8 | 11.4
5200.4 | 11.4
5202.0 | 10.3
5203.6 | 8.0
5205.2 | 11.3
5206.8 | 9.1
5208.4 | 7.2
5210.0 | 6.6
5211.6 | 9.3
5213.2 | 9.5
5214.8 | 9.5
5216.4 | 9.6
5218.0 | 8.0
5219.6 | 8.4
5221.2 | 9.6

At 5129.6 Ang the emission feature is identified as C IV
